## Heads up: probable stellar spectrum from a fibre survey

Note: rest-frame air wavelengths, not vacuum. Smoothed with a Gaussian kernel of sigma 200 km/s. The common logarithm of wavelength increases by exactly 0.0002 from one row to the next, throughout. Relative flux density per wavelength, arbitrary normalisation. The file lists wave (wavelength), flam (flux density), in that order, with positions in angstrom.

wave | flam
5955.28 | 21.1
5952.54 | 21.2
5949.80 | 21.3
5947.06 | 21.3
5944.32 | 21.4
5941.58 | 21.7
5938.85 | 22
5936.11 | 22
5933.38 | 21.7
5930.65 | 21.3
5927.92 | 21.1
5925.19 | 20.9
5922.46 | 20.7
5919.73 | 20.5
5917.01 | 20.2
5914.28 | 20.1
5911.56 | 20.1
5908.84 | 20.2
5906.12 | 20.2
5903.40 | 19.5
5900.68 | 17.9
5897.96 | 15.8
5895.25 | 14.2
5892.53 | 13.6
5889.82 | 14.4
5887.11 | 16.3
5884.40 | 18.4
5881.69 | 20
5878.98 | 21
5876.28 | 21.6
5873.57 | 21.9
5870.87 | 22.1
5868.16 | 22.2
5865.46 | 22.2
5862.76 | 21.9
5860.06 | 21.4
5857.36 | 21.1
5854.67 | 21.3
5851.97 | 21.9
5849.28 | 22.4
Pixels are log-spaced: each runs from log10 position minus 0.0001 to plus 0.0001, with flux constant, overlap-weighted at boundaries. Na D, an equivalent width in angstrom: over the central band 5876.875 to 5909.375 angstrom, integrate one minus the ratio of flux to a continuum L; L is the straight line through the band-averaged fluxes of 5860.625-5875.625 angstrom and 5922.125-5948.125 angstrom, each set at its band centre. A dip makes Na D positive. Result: 6.2 angstrom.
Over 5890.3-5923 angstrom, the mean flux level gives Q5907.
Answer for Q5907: 18.4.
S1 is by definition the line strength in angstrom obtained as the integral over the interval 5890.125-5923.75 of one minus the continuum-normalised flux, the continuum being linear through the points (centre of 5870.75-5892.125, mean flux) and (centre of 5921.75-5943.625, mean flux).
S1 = 3.0 angstrom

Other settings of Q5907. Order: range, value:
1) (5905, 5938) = 20.8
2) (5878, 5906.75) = 17.3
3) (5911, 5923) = 20.3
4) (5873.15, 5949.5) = 19.6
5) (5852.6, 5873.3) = 21.8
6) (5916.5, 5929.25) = 20.7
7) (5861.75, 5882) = 21.7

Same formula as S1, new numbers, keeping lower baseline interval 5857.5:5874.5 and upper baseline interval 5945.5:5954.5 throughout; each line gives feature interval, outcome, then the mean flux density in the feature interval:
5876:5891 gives 2.3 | 18.5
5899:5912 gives 1.3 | 19.4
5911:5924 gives 0.7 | 20.3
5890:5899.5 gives 3.1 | 14.6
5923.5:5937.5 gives 0.0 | 21.4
